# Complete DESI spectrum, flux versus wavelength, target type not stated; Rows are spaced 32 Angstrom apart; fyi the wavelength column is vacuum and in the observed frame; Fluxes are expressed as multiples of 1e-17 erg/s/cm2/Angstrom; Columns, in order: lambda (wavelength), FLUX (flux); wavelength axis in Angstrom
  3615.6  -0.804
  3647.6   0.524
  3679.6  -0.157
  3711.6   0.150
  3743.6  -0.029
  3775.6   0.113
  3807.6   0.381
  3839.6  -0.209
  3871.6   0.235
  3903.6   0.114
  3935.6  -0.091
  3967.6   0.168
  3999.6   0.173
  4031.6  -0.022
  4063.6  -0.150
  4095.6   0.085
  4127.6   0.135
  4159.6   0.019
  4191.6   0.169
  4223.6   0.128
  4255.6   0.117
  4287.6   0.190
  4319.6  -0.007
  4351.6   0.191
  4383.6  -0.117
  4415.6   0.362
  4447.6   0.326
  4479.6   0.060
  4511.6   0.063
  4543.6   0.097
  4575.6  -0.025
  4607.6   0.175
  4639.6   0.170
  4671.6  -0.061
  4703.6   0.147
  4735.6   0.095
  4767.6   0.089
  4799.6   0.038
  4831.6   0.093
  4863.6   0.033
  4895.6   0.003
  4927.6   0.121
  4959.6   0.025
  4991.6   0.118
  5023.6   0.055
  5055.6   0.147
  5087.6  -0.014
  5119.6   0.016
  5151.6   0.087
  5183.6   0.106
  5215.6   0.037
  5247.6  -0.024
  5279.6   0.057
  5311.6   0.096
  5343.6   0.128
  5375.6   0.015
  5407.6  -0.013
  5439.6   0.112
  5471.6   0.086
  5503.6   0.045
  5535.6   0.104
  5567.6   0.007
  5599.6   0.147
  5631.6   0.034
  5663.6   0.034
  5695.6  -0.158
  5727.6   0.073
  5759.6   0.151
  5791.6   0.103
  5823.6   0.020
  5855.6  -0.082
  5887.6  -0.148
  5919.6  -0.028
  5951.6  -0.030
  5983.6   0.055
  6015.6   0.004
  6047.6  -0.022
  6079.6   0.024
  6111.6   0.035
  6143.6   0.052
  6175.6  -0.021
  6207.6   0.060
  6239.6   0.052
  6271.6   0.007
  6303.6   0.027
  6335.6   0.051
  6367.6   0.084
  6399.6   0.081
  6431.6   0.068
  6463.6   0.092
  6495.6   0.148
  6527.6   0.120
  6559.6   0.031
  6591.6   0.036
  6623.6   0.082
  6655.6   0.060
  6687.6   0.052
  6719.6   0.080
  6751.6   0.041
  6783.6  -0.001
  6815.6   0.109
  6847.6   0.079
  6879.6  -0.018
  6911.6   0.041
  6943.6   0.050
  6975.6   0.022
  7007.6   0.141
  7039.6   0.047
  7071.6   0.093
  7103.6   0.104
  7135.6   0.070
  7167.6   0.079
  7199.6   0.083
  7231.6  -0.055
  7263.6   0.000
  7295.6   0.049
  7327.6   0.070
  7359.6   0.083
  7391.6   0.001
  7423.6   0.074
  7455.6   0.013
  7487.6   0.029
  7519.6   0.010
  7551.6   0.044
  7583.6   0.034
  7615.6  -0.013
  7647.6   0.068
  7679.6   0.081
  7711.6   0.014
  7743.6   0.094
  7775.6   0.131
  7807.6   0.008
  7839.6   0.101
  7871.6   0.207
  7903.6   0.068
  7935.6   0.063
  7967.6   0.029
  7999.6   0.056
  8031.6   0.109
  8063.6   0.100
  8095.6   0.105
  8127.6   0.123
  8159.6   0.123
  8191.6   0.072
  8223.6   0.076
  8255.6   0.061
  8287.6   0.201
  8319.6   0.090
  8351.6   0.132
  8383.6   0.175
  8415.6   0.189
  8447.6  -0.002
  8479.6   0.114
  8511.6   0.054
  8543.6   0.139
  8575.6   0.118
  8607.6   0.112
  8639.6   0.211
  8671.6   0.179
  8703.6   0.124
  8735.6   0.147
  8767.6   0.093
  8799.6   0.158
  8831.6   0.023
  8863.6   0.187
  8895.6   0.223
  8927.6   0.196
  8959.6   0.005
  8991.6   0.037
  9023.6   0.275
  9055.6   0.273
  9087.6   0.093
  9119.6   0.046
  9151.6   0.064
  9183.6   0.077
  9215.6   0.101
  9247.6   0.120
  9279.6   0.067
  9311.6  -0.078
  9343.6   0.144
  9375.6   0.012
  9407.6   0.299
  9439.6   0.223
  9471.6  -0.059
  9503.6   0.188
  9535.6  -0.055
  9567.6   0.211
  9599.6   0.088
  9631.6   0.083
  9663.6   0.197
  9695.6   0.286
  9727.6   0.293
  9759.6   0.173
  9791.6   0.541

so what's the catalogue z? 1.42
